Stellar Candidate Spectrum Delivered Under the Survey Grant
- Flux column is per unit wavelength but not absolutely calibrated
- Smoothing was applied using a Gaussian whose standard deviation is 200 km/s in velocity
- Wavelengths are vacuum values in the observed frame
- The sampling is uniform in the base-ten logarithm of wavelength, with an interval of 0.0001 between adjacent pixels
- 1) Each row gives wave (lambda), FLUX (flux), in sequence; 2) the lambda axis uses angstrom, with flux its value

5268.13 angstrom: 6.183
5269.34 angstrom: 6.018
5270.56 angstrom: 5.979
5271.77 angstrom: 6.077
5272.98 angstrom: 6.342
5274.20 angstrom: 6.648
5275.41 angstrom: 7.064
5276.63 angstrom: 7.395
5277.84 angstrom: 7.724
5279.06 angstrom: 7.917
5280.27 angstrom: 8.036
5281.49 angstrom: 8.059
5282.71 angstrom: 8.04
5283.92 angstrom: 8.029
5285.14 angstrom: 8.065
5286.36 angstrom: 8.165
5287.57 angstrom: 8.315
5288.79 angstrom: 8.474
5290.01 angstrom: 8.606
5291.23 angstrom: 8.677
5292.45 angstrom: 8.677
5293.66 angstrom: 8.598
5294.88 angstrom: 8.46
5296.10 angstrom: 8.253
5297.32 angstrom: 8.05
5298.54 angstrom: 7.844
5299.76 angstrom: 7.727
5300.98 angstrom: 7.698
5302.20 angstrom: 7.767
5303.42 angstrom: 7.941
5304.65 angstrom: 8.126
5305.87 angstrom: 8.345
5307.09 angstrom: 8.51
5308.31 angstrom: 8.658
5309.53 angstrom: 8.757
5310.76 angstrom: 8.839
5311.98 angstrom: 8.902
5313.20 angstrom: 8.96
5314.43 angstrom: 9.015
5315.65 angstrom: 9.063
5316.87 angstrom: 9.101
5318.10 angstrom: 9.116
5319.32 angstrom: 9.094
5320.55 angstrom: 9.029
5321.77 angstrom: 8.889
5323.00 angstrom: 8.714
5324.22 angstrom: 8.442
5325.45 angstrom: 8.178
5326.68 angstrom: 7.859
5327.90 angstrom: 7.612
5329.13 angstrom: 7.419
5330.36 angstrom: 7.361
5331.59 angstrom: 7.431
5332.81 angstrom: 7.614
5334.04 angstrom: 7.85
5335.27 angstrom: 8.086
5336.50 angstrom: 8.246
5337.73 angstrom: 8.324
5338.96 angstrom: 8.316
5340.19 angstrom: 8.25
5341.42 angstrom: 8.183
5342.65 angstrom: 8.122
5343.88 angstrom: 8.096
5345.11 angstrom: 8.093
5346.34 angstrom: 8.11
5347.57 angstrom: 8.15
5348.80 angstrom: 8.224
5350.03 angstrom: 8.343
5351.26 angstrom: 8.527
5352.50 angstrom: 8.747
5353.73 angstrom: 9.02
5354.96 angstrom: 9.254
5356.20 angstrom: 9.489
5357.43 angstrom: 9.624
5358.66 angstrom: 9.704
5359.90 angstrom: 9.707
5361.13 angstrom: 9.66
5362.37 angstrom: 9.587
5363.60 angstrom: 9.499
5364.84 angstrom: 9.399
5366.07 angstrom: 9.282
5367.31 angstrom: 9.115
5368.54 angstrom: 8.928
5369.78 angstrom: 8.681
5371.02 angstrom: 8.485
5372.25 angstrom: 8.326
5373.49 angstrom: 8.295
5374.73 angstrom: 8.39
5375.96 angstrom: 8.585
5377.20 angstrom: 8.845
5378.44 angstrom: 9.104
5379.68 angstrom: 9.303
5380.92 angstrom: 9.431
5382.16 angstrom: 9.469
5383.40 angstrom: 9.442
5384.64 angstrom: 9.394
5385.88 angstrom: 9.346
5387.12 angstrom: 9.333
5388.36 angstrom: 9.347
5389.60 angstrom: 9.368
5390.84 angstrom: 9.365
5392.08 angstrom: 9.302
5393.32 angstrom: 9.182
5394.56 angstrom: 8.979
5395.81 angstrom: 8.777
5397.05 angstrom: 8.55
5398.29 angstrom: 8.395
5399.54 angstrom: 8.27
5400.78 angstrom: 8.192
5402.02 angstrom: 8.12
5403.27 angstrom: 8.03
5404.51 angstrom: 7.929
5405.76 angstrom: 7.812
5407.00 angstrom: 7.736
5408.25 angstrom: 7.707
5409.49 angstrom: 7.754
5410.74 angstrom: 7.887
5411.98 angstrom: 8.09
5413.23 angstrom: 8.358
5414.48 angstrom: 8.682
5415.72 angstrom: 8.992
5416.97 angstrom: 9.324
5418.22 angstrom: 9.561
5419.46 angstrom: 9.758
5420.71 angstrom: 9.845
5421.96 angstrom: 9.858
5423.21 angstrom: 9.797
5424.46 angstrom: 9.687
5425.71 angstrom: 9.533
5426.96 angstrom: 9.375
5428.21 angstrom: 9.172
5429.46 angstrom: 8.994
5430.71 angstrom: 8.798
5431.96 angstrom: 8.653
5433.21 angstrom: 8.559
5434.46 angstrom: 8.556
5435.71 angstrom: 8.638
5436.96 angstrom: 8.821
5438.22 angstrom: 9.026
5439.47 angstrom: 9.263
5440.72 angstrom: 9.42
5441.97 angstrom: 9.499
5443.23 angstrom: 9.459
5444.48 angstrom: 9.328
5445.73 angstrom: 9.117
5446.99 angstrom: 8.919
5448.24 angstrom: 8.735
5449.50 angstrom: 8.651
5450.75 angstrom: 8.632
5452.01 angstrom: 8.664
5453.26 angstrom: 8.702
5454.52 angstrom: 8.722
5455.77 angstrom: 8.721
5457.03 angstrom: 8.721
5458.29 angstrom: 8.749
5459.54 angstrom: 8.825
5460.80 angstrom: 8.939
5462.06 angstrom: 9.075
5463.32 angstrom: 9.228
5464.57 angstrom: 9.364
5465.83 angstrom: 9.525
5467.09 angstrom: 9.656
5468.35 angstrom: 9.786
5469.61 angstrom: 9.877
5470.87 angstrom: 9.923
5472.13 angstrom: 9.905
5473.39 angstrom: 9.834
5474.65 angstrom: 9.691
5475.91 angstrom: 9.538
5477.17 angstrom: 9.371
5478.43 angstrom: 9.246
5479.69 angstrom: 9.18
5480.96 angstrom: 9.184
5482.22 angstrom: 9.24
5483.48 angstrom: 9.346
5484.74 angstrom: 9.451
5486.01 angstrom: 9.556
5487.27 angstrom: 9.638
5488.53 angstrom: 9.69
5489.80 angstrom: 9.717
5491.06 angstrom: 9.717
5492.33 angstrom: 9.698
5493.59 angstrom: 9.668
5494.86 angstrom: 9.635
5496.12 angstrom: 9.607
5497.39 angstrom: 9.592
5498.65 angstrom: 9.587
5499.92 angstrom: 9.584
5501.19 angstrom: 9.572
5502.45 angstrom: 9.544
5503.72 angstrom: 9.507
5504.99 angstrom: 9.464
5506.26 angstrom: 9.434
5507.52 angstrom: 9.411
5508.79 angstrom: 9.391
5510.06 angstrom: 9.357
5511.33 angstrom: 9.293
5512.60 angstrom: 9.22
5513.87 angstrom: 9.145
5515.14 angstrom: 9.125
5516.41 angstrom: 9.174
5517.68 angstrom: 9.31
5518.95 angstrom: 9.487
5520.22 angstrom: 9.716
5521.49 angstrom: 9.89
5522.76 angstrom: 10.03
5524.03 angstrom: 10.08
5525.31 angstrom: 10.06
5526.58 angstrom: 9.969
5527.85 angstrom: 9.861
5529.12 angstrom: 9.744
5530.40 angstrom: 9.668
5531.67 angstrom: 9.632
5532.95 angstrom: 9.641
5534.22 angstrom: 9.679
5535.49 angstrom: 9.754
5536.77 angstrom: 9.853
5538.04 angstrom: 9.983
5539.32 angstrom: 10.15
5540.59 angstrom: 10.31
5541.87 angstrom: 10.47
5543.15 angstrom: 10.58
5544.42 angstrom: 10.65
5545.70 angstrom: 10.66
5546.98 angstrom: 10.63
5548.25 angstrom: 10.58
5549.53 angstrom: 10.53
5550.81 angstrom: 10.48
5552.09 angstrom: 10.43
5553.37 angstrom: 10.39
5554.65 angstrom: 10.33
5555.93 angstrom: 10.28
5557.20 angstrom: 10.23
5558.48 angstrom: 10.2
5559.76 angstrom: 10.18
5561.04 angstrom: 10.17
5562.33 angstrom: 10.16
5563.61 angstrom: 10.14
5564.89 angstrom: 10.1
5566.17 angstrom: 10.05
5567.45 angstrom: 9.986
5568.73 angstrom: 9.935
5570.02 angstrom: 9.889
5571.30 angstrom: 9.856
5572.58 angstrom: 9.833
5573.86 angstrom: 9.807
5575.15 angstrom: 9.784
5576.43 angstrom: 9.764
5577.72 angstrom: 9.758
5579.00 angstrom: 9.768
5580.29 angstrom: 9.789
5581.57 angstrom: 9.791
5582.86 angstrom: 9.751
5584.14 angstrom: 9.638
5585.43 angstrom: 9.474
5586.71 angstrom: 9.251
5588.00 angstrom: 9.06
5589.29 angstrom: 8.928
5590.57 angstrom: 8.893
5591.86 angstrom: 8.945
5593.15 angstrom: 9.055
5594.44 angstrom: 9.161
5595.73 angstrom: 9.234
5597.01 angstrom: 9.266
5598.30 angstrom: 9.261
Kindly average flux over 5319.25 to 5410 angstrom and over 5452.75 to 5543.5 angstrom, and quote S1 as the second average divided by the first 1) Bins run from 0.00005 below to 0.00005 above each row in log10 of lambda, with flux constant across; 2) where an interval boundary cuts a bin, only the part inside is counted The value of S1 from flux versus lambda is 1.11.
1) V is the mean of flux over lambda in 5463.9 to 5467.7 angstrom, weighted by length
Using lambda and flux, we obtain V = 9.52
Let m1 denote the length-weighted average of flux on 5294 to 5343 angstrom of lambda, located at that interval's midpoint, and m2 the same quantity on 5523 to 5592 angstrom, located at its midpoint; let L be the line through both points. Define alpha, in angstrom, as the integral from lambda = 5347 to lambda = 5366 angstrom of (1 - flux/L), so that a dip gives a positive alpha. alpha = -1.3 angstrom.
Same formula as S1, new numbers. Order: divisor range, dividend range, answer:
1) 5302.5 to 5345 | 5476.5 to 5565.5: 1.17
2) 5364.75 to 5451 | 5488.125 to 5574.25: 1.11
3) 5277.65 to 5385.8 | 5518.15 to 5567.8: 1.18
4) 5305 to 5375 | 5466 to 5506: 1.11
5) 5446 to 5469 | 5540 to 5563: 1.16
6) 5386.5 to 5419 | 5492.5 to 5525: 1.11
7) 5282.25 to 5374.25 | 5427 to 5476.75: 1.07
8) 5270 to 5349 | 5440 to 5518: 1.15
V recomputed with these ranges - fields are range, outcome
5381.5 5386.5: 9.41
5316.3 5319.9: 9.1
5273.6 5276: 6.87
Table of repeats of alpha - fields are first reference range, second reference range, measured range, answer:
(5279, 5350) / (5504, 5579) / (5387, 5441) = 1.06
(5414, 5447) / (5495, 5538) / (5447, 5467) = 0.92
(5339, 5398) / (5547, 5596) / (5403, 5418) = 1.47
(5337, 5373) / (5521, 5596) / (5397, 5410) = 1.49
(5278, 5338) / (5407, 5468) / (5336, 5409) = -1.13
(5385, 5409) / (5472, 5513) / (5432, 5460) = 0.57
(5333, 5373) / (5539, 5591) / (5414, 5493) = 0.65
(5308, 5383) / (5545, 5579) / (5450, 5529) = 1.83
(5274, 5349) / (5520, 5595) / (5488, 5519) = 0.23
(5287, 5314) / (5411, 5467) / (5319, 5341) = 0.98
